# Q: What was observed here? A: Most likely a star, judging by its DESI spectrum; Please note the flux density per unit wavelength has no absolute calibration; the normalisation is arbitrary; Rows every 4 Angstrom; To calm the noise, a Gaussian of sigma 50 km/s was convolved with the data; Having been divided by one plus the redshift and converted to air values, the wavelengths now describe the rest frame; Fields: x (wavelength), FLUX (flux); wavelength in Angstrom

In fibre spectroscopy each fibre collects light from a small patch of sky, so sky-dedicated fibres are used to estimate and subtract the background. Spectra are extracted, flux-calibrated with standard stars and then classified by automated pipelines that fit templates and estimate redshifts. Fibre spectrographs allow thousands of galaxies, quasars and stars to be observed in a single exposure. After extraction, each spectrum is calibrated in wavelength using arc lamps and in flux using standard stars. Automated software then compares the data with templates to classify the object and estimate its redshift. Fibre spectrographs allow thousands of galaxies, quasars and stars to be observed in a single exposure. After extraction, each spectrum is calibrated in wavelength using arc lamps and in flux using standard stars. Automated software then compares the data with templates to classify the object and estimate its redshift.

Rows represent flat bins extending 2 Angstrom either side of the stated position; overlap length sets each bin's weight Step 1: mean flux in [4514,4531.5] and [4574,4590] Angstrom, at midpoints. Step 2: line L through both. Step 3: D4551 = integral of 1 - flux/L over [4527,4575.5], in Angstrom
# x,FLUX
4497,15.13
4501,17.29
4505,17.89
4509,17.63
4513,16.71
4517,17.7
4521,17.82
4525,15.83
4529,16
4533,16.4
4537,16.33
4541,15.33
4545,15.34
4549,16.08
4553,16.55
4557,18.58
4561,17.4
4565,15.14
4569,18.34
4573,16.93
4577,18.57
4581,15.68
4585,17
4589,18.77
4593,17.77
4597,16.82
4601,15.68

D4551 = 1.5 Angstrom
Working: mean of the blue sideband 16.8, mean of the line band 16.6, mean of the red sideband 17.4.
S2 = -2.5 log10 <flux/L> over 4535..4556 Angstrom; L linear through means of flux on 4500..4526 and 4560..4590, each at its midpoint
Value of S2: 0.08 mag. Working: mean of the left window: 17.3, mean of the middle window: 16.1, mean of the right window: 17.2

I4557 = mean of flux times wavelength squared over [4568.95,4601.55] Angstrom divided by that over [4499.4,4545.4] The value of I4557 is 1.06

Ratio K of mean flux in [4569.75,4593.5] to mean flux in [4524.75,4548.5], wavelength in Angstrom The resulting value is 1.10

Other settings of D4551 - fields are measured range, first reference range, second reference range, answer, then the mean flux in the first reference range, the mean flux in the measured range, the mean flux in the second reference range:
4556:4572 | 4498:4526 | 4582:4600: 0.1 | 17.2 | 17.3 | 17.4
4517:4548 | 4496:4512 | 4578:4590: 1.5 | 17.1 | 16.2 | 17.1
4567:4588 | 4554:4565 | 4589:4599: 0.1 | 17.3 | 17.4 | 17.6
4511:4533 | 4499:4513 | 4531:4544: -0.1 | 17.5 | 16.8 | 16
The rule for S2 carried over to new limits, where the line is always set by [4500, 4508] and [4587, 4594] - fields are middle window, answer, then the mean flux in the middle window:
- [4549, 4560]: 0.047 mag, 17.3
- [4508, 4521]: 0.020 mag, 17.4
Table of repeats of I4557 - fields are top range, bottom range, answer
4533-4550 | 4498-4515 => 0.93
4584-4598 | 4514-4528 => 1.07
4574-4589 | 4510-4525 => 1.03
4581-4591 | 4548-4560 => 1.03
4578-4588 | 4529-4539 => 1.05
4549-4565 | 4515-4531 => 1.03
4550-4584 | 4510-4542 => 1.05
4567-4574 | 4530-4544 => 1.13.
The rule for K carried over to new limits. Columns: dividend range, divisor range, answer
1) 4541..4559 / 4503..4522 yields 0.94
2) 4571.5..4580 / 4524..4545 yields 1.10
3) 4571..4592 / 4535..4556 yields 1.08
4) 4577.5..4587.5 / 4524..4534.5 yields 1.04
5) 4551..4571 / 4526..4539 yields 1.06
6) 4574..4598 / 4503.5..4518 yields 1.00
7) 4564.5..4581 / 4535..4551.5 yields 1.09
